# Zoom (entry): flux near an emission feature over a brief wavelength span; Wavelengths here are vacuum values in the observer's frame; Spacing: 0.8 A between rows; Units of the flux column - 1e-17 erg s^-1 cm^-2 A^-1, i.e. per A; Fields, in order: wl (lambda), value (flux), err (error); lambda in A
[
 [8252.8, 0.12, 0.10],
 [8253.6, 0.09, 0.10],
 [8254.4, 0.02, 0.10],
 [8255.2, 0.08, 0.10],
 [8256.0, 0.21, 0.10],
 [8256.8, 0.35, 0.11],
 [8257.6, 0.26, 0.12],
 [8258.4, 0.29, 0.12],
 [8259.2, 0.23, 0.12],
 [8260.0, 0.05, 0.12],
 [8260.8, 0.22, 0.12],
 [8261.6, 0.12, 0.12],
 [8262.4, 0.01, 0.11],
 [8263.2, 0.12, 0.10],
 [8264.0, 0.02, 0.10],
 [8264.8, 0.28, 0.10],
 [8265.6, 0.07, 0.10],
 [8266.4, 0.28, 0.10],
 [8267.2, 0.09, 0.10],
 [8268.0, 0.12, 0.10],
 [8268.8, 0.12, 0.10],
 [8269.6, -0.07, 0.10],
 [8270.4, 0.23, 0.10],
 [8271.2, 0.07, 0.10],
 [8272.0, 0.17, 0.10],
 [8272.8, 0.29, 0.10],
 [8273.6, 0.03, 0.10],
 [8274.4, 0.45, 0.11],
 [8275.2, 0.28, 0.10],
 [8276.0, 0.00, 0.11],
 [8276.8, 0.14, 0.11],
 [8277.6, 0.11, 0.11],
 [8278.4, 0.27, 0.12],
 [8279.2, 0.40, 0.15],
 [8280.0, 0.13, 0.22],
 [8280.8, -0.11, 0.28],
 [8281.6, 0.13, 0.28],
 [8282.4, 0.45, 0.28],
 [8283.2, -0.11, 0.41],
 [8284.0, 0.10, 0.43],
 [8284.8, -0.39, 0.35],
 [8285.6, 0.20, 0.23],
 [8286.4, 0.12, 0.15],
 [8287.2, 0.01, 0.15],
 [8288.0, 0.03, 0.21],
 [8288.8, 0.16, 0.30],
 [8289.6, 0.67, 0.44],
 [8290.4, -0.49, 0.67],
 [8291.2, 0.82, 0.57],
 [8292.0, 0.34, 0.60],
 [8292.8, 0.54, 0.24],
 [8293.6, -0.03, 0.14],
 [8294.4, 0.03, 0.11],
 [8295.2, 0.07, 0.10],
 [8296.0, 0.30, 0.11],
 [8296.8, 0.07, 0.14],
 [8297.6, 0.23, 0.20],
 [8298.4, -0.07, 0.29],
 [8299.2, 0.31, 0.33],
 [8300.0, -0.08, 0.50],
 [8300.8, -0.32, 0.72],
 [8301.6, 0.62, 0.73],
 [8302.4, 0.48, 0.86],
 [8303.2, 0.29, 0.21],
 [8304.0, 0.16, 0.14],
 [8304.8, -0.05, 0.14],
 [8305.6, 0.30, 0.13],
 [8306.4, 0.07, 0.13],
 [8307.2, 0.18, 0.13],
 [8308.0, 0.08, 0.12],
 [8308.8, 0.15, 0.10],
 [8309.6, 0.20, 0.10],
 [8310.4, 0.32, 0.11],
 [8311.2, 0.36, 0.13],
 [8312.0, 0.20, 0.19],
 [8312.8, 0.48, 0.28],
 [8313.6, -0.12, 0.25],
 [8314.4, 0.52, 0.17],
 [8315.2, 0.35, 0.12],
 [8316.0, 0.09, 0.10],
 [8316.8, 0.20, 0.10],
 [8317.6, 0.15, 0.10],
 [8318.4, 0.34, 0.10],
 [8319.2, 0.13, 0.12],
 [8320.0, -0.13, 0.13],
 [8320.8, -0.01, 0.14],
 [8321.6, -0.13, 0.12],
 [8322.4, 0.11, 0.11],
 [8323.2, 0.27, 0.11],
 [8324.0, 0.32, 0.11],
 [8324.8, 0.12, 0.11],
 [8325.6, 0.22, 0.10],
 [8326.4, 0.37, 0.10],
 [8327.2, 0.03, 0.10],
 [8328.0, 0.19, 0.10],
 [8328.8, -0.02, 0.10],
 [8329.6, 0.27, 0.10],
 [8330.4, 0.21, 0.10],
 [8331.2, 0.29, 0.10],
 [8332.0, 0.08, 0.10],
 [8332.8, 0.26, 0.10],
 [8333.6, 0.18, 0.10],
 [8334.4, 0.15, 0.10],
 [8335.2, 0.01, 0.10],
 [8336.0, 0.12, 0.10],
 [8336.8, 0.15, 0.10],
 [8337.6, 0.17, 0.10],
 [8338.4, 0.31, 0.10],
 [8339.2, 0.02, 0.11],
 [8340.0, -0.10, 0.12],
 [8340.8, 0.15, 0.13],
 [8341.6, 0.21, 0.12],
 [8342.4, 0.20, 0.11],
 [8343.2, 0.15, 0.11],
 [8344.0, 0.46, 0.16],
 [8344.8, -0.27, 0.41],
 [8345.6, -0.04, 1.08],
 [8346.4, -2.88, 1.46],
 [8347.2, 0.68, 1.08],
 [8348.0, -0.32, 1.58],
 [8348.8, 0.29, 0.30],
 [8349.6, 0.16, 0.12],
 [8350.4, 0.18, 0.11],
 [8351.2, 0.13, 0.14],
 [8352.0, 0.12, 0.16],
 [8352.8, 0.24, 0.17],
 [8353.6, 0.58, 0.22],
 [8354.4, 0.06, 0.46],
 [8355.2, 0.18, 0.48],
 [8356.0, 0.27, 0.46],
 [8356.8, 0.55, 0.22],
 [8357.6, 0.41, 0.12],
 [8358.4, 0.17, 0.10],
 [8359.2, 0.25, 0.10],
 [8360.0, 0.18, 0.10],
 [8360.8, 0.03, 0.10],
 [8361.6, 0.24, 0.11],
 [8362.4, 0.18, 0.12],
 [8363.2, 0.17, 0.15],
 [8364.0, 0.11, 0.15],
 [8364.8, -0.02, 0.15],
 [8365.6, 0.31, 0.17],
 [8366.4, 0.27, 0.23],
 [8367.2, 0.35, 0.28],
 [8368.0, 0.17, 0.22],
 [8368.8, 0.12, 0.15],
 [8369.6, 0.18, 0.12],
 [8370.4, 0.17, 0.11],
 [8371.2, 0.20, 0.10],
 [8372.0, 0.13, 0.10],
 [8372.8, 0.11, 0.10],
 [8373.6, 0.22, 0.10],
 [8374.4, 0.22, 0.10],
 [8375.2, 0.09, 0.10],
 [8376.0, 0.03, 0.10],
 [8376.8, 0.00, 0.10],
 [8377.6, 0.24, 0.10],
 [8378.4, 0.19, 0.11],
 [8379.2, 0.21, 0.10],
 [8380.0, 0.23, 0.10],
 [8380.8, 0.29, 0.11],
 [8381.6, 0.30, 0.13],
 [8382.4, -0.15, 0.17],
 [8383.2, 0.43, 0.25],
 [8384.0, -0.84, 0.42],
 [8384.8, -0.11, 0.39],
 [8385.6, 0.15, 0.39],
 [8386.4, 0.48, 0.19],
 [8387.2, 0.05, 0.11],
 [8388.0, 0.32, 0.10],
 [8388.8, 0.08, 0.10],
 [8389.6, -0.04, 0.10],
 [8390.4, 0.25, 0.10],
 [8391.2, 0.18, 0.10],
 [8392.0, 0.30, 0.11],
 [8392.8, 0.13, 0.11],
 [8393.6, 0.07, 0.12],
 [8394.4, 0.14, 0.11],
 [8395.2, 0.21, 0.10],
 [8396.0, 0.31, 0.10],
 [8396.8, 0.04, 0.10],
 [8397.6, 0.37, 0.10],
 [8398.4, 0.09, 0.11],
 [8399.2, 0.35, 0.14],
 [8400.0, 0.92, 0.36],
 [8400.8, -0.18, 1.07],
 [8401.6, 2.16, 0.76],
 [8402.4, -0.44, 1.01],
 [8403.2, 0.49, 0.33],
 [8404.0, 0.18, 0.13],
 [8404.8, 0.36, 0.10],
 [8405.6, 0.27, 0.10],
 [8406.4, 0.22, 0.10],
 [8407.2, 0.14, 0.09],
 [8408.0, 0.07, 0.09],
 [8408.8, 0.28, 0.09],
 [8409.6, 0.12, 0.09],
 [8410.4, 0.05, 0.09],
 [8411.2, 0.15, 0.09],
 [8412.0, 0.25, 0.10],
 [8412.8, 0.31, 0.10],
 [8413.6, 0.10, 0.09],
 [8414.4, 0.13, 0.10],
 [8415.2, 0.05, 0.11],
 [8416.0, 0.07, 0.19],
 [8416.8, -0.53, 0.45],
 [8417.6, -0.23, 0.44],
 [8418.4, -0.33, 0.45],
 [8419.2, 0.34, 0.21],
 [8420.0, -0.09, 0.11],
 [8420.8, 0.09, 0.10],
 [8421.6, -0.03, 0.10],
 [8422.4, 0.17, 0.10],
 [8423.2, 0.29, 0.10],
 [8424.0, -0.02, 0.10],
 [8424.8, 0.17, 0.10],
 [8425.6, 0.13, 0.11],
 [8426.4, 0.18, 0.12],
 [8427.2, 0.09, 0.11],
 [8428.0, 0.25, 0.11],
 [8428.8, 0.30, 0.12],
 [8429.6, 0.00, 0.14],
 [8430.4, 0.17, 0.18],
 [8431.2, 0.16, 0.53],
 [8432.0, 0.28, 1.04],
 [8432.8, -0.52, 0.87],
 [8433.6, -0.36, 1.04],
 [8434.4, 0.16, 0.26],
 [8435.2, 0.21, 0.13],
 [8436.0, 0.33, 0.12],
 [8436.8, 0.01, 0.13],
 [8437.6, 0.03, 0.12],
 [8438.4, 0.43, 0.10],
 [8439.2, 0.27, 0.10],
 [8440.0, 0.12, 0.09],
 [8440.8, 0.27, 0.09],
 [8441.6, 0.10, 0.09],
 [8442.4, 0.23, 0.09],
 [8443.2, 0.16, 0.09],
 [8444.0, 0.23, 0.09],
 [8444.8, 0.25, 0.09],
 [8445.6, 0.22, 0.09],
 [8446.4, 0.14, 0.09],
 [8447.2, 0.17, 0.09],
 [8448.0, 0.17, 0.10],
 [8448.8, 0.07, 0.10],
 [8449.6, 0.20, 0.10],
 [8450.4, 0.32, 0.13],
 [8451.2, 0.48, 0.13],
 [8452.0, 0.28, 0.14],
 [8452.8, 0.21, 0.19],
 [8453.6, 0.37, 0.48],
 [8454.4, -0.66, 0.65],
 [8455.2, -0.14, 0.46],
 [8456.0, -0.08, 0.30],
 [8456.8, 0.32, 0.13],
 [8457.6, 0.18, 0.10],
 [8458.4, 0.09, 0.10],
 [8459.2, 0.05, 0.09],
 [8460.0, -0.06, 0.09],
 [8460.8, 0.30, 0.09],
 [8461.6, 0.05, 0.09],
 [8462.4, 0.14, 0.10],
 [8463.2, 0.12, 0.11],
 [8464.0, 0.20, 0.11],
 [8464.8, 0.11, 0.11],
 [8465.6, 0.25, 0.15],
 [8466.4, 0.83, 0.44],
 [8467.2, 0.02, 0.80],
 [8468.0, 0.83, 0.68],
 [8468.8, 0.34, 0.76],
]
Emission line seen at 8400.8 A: Hgamma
